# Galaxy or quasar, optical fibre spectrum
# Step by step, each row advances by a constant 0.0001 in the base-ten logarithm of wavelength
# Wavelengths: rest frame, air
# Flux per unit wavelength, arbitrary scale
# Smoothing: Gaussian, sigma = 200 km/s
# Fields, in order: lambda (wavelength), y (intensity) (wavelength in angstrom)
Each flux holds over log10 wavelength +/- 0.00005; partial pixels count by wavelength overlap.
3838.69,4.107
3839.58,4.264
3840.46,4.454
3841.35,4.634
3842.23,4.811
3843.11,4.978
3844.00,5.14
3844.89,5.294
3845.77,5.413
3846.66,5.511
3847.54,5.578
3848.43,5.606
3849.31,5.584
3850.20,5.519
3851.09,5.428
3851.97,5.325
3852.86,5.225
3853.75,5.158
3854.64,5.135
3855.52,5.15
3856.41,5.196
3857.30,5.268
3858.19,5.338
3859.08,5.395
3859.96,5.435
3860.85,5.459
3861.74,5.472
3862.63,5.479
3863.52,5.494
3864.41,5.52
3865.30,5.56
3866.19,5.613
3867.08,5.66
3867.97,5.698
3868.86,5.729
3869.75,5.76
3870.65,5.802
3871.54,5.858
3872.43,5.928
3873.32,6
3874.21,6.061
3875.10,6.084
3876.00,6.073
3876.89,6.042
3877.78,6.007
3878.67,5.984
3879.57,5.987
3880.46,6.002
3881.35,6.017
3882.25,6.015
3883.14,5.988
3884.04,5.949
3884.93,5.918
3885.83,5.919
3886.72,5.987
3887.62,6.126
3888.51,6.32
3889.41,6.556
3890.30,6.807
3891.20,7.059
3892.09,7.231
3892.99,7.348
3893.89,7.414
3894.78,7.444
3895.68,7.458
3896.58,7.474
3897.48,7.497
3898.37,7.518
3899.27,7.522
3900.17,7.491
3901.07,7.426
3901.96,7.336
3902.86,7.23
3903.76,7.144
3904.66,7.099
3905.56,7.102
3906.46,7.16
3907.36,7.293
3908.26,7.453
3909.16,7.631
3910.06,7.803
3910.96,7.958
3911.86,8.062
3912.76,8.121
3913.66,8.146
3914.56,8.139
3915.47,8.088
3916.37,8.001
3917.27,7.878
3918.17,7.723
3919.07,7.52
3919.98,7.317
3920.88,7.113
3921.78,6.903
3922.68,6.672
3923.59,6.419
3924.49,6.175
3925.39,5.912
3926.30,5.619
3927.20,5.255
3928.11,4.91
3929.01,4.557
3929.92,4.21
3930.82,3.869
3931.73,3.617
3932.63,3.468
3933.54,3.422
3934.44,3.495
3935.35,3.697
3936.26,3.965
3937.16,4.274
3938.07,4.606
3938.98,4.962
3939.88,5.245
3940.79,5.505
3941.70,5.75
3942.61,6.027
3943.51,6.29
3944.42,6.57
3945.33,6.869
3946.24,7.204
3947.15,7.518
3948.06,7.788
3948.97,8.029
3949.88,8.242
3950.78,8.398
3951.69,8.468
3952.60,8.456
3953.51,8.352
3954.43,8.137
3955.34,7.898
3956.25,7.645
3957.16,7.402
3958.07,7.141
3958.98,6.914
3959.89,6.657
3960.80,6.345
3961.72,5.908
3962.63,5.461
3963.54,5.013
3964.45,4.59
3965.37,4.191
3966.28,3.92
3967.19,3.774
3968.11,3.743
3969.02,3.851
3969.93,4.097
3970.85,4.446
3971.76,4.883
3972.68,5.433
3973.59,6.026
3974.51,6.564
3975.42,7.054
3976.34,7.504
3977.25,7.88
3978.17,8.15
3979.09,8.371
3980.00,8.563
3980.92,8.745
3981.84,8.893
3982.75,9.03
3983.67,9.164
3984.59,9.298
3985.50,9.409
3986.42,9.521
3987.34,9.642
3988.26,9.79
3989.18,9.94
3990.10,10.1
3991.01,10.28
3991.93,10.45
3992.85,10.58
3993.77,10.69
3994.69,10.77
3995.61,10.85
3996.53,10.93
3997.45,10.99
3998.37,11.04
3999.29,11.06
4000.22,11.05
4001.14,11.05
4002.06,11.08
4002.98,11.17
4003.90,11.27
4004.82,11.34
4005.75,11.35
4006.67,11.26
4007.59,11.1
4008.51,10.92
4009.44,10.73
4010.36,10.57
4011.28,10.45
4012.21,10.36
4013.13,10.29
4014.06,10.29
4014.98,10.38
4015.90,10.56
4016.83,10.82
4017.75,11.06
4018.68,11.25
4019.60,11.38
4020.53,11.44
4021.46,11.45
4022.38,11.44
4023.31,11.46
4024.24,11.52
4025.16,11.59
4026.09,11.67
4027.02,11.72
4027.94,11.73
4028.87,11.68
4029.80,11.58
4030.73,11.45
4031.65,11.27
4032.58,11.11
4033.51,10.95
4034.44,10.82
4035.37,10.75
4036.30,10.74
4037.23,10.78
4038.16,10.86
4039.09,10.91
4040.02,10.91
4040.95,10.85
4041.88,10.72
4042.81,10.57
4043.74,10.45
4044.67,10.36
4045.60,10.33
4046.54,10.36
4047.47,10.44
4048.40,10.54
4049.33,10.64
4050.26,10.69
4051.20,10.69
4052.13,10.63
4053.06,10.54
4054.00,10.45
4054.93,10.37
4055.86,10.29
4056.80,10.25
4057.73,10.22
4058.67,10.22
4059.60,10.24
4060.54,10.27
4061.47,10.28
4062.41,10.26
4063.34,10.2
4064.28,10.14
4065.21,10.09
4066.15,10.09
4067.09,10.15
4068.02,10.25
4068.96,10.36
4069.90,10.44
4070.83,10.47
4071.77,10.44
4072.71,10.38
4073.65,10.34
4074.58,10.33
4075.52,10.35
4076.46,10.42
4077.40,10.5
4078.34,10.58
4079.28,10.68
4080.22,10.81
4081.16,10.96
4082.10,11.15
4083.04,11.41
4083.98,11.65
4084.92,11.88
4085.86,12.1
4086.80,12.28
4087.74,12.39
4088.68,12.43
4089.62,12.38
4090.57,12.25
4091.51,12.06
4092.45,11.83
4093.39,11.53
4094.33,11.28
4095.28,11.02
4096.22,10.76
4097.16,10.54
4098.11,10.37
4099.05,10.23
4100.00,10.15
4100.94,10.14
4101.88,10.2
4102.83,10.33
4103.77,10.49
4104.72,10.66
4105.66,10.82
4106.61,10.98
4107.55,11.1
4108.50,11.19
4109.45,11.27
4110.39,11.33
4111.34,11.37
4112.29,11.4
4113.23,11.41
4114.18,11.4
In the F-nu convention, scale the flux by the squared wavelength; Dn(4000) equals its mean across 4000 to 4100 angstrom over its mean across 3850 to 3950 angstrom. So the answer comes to 1.9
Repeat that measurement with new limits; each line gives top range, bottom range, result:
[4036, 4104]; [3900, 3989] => 1.71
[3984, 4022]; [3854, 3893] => 1.94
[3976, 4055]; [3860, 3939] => 1.78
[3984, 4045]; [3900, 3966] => 1.74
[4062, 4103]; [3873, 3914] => 1.74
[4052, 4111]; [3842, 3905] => 1.98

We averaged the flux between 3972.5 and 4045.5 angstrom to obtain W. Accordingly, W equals 10.4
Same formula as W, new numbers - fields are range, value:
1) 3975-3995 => 9.26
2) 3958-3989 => 6.79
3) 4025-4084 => 10.7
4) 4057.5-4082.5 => 10.4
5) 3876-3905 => 6.72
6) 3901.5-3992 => 6.79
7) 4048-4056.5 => 10.5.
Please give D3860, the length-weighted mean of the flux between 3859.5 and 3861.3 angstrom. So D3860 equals 5.47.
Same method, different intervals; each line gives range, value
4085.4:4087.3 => 12.2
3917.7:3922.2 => 7.32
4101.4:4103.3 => 10.3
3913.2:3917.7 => 8.05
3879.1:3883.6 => 5.99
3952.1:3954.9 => 8.29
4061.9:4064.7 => 10.2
